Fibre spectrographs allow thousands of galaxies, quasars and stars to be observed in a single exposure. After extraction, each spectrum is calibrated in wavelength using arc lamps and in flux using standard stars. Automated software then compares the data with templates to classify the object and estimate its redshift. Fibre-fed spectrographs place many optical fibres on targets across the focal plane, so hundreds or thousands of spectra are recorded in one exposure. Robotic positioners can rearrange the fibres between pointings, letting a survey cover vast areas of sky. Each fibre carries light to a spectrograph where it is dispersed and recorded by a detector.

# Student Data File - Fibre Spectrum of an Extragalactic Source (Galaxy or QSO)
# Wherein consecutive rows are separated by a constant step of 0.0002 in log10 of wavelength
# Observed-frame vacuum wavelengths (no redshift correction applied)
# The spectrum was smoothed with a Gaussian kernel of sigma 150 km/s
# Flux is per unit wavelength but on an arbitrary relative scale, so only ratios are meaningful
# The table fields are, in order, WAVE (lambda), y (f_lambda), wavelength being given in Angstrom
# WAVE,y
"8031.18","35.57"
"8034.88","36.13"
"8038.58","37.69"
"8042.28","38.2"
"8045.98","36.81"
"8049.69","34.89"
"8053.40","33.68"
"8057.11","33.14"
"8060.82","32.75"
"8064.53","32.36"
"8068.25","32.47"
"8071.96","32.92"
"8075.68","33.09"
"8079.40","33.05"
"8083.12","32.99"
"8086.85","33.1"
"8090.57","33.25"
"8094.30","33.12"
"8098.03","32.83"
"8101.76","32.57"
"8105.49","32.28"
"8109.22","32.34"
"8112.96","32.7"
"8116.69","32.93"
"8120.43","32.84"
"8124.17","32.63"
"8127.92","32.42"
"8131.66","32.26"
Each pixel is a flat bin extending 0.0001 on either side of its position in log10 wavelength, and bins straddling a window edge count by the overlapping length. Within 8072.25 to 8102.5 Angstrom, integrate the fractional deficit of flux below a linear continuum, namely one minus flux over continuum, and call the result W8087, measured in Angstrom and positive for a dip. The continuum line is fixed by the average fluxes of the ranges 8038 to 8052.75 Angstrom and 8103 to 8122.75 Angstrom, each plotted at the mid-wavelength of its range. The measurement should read 1.0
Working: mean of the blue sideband 36.6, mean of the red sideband 32.6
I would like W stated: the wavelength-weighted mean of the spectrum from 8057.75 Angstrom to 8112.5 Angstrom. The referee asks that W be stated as 32.8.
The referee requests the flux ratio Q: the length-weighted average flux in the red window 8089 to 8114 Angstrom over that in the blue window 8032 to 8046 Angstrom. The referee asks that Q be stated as 0.88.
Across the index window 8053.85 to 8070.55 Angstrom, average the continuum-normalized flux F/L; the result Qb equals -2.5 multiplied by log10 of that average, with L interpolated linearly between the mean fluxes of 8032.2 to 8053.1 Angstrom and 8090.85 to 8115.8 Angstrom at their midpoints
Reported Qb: 0.08 mag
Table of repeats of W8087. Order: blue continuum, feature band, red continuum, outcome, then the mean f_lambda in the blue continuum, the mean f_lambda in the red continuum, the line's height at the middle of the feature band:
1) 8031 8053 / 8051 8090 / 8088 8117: 1.9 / 36.4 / 32.8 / 34.7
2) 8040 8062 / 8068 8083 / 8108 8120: 0.5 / 35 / 32.7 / 34.1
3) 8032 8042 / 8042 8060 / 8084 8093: 0.5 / 37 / 33.1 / 35.9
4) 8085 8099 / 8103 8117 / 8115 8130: 0.1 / 33.1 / 32.7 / 32.9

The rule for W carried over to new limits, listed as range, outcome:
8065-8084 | 32.9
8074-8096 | 33.1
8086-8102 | 33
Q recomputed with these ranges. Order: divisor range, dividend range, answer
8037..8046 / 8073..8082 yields 0.88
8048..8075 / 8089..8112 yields 0.99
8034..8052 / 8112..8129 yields 0.89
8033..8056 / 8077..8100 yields 0.91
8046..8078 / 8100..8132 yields 0.98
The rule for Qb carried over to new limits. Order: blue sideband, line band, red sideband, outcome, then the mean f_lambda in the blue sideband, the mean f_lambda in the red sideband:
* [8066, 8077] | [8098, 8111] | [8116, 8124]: 0.01 mag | 32.8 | 32.8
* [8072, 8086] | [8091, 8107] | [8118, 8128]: 0.00 mag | 33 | 32.7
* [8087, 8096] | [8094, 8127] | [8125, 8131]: 0.00 mag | 33.2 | 32.4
